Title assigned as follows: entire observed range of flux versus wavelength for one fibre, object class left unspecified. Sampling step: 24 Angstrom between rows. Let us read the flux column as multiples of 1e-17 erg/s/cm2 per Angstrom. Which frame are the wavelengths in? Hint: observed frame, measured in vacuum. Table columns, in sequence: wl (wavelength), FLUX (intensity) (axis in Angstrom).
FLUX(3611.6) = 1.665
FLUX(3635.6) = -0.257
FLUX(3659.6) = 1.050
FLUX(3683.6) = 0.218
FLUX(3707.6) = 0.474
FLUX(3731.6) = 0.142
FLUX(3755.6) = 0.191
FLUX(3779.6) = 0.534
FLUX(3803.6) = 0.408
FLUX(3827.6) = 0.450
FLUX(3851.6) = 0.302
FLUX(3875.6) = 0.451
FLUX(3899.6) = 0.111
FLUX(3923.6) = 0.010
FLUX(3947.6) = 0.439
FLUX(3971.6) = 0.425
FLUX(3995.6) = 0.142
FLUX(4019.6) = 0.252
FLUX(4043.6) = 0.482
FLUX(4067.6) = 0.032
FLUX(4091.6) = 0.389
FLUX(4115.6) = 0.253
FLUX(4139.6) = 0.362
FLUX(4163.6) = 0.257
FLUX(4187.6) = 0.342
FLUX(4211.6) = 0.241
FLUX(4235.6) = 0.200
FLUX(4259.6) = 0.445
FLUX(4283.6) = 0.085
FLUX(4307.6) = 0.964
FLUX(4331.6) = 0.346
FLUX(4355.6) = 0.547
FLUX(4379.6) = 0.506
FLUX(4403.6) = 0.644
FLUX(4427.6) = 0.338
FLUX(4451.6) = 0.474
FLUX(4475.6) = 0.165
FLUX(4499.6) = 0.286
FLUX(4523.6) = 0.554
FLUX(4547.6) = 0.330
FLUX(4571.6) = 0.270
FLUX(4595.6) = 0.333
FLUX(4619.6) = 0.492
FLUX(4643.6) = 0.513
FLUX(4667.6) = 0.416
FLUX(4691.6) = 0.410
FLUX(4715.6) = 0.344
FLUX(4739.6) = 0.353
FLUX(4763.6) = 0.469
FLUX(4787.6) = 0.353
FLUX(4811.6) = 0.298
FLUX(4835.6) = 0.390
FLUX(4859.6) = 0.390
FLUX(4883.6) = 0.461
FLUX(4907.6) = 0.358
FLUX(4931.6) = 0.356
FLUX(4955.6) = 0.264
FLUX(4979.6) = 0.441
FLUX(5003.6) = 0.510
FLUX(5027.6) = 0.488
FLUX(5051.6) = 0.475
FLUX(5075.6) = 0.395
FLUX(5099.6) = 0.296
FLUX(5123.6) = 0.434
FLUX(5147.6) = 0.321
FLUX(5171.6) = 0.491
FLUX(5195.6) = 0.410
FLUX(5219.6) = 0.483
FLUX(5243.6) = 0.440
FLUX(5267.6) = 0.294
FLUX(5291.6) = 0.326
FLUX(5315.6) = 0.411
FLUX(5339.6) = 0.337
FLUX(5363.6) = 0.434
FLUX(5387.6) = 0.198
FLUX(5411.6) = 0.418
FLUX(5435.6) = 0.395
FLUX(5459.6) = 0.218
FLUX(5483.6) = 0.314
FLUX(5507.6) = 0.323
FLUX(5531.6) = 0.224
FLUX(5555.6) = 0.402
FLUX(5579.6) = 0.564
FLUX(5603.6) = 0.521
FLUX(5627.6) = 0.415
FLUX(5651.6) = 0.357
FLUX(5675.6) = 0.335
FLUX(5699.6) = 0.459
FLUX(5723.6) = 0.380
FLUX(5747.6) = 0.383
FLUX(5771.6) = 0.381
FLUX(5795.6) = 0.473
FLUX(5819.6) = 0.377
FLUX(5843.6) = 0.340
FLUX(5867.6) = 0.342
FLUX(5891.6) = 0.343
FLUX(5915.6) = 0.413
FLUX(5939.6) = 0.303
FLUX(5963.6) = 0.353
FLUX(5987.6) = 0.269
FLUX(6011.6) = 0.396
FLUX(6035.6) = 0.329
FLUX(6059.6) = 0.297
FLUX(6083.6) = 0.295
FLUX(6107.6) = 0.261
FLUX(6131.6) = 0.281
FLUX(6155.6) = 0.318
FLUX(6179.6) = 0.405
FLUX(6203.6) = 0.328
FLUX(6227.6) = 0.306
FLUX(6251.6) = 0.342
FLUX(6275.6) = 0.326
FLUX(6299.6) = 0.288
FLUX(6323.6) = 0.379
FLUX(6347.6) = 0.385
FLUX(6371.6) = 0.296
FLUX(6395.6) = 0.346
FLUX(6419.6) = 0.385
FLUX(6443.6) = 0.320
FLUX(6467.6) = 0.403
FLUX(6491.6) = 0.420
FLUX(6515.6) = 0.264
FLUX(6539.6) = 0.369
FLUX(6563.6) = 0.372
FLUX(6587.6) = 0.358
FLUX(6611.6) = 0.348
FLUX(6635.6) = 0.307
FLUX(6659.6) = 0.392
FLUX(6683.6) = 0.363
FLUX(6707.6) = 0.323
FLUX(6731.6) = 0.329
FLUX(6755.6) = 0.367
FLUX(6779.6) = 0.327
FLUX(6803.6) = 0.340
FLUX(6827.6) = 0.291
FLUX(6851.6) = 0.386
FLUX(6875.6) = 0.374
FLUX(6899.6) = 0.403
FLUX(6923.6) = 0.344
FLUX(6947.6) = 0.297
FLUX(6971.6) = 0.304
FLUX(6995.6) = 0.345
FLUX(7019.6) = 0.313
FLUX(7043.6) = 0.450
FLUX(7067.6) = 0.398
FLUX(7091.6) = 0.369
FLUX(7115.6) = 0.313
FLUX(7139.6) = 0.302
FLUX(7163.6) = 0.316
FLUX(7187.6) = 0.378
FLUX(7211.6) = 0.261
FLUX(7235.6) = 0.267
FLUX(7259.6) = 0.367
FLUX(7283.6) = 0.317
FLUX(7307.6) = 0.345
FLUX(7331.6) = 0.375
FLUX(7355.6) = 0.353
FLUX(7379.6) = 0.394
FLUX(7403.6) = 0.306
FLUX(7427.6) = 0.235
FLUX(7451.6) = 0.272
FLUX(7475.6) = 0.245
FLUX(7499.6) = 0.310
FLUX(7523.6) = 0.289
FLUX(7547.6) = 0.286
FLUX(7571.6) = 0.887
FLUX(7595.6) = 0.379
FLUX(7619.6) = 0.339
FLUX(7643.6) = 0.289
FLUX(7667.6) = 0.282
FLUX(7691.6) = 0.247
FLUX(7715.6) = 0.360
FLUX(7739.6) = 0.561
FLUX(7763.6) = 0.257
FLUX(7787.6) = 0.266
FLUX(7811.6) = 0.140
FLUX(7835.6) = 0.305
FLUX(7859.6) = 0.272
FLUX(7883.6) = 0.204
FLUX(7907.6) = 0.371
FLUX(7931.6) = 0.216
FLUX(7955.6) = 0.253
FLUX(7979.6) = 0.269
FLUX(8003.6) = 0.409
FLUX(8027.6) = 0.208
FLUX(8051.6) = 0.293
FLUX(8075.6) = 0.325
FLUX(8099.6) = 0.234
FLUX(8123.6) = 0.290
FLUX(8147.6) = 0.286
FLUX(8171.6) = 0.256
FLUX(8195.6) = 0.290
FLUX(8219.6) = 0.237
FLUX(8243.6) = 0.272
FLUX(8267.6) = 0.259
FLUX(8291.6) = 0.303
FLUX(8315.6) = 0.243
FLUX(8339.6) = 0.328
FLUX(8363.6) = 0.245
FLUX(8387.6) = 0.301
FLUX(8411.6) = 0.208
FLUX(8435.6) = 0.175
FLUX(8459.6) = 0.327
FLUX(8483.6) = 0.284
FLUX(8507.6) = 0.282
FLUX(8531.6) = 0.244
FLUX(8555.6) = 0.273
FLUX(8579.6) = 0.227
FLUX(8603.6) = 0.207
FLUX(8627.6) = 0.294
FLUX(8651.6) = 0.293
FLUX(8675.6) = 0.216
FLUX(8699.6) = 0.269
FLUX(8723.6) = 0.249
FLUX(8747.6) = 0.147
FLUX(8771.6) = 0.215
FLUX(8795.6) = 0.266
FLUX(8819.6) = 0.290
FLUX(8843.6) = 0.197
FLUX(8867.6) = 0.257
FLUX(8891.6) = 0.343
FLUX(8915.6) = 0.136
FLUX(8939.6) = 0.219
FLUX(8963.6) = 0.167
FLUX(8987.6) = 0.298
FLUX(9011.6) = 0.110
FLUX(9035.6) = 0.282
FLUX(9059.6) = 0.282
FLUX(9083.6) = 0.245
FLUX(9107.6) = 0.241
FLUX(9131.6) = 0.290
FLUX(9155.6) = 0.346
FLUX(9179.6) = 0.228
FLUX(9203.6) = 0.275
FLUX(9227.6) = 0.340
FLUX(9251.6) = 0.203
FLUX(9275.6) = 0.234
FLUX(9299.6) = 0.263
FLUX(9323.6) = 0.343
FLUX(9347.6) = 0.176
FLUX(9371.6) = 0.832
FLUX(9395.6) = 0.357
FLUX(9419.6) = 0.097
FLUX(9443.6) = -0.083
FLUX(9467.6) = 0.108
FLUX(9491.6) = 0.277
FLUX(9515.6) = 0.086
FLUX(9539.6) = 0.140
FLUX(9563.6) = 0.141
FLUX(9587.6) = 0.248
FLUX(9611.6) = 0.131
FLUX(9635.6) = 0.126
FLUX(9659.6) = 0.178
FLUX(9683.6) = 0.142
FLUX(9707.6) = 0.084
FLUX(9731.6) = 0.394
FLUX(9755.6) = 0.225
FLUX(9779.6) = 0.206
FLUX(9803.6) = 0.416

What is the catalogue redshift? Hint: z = 0.15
